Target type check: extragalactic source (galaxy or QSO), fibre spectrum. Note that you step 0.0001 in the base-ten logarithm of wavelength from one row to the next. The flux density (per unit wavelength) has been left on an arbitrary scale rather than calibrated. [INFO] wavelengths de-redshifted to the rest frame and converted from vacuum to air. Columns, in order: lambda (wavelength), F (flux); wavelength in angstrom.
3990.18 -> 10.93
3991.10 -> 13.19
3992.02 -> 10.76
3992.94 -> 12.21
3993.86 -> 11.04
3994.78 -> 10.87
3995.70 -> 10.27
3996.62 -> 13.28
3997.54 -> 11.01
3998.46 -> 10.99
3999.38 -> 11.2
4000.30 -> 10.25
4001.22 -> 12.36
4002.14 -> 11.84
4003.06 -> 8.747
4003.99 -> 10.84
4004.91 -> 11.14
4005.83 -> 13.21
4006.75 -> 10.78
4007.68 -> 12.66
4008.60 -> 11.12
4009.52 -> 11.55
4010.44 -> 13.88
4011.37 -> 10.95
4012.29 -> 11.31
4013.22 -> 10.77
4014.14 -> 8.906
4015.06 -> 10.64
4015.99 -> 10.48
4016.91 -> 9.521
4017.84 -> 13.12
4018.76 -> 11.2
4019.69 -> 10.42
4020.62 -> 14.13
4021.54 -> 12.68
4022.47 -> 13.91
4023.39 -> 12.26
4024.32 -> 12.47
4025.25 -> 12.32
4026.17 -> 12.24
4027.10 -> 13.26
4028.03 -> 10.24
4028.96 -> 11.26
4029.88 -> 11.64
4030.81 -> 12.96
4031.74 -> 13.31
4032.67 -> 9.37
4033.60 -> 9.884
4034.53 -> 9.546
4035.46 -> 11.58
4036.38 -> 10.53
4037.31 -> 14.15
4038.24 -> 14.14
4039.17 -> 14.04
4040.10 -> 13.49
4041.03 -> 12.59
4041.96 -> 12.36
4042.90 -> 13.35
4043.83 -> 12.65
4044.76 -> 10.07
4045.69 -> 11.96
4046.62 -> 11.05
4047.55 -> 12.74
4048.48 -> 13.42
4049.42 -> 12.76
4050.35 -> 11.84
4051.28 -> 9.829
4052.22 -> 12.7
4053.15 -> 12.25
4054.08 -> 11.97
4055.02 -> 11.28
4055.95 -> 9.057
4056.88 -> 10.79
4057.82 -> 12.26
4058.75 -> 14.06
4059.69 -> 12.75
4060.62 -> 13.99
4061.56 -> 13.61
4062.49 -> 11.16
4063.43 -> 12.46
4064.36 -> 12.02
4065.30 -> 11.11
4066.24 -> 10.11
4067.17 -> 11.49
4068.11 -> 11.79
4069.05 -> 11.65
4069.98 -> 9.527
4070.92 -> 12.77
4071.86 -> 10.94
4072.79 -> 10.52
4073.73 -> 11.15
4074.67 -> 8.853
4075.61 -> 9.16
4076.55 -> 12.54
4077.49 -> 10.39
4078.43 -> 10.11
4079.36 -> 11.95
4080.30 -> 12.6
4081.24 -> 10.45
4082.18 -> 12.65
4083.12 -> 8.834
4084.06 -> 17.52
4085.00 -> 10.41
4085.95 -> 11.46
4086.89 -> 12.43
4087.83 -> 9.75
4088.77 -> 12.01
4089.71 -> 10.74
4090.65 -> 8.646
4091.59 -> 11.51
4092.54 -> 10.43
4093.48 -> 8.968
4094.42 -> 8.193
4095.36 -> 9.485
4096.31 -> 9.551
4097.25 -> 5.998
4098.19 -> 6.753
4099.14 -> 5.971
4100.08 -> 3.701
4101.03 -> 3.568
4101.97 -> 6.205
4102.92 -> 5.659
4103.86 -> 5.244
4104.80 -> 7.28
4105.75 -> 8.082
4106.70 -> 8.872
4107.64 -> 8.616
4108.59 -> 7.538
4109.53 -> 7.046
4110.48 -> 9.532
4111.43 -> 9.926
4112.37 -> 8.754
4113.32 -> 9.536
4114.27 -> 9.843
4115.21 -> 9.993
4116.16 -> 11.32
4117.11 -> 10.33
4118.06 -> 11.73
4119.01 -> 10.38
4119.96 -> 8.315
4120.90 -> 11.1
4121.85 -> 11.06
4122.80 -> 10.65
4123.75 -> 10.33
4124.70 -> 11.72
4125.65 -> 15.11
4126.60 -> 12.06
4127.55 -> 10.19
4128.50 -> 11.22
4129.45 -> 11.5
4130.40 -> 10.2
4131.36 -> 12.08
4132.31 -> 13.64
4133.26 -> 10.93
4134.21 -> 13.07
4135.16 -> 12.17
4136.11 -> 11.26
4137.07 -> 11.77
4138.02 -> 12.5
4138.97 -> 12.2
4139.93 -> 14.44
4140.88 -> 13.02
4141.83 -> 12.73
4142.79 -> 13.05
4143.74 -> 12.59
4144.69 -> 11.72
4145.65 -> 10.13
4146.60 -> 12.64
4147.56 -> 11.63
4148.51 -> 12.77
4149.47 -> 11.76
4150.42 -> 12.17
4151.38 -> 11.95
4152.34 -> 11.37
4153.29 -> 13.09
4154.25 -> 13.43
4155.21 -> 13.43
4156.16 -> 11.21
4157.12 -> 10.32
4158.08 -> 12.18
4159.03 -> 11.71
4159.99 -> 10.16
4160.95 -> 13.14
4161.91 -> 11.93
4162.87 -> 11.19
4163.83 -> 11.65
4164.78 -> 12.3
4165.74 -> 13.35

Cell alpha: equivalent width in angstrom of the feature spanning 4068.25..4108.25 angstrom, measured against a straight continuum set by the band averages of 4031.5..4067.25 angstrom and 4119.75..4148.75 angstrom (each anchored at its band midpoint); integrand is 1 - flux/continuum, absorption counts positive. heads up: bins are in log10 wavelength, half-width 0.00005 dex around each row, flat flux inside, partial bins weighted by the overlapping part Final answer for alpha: 8.0 angstrom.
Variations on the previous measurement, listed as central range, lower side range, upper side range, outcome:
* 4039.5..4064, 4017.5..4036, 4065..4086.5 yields -1.35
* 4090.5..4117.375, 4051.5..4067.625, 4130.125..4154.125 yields 8.78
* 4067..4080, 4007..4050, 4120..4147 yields 1.08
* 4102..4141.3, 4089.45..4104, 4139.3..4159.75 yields -2.46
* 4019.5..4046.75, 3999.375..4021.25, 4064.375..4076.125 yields -2.56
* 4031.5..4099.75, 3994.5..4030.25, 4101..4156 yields -0.18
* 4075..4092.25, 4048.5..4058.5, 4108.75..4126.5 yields -0.37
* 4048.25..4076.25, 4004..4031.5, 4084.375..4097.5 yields -2.07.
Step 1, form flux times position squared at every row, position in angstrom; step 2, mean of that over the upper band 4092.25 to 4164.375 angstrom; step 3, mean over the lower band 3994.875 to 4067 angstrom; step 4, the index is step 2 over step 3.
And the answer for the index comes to 0.94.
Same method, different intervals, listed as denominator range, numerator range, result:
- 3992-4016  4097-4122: 0.77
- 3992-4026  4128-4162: 1.12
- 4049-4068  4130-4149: 1.07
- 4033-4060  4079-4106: 0.78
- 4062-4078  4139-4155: 1.17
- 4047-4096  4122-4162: 1.10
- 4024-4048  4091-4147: 0.87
